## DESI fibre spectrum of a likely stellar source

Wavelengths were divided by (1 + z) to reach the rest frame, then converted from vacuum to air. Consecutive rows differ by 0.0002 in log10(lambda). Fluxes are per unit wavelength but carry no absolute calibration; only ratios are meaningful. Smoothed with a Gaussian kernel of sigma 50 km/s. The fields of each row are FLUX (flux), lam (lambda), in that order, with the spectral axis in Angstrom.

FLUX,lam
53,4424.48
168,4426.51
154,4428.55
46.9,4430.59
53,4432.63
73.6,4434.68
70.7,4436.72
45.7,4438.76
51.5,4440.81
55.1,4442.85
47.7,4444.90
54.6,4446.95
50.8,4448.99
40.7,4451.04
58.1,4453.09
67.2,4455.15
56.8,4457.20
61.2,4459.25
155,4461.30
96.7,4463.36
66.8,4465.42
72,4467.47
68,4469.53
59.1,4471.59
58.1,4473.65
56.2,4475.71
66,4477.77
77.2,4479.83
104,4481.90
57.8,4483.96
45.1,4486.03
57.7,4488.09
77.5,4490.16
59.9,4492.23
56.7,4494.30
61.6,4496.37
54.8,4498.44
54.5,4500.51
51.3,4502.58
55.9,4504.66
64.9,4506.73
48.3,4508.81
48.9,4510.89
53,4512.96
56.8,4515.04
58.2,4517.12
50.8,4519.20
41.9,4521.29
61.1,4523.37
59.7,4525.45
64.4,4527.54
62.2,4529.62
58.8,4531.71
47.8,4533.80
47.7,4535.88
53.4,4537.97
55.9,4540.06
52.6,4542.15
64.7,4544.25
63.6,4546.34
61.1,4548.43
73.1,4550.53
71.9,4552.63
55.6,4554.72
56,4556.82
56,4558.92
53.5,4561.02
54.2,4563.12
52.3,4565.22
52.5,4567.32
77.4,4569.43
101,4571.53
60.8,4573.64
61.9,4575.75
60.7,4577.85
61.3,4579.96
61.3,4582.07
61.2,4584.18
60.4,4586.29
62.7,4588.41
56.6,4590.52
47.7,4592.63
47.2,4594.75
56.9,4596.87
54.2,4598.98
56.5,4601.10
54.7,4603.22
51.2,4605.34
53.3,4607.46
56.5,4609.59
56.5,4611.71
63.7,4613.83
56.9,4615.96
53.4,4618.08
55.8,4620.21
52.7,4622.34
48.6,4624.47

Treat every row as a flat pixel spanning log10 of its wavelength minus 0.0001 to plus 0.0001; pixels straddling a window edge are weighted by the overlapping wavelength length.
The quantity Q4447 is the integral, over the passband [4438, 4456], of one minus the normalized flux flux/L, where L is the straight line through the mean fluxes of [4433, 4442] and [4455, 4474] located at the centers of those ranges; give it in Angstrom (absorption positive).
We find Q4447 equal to 3.7 Angstrom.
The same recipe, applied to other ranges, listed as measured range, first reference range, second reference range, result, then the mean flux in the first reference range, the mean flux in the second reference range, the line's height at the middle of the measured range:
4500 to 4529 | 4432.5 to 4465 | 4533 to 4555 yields 2.8 Angstrom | 65.3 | 59.1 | 61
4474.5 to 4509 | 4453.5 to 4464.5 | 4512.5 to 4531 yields 4.1 Angstrom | 85.5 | 56.6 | 70.4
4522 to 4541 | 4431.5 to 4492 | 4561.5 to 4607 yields 1.7 Angstrom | 65.6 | 59.5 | 62.1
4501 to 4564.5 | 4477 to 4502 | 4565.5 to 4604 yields 5.9 Angstrom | 64.1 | 60.7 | 62.6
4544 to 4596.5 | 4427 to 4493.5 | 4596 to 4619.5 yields -2.0 Angstrom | 68.4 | 55.8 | 59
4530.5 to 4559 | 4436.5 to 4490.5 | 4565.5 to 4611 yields 1.5 Angstrom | 65.6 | 59.6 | 61.7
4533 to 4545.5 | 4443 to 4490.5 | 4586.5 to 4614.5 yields 1.4 Angstrom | 67.2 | 55.2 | 60.7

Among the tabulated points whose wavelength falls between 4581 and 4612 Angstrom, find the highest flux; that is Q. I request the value 62.7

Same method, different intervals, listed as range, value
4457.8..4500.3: 155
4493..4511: 64.9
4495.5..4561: 73.1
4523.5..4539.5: 64.4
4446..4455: 58.1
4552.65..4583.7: 101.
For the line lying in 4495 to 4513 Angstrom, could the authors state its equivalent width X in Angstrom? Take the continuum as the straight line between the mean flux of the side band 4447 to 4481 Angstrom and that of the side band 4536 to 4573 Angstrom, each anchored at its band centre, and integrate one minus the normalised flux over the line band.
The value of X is 3.0 Angstrom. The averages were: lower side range 69.1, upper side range 61.7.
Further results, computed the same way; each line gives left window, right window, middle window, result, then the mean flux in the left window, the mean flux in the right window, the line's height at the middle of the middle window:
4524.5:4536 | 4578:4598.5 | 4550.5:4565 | -0.3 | 57.5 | 57.3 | 57.4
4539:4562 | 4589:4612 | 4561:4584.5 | -2.5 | 60.4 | 53.9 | 57.5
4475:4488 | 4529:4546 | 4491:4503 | 1.3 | 67.3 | 55.6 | 64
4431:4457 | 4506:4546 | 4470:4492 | -4.1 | 55.5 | 55.4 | 55.5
